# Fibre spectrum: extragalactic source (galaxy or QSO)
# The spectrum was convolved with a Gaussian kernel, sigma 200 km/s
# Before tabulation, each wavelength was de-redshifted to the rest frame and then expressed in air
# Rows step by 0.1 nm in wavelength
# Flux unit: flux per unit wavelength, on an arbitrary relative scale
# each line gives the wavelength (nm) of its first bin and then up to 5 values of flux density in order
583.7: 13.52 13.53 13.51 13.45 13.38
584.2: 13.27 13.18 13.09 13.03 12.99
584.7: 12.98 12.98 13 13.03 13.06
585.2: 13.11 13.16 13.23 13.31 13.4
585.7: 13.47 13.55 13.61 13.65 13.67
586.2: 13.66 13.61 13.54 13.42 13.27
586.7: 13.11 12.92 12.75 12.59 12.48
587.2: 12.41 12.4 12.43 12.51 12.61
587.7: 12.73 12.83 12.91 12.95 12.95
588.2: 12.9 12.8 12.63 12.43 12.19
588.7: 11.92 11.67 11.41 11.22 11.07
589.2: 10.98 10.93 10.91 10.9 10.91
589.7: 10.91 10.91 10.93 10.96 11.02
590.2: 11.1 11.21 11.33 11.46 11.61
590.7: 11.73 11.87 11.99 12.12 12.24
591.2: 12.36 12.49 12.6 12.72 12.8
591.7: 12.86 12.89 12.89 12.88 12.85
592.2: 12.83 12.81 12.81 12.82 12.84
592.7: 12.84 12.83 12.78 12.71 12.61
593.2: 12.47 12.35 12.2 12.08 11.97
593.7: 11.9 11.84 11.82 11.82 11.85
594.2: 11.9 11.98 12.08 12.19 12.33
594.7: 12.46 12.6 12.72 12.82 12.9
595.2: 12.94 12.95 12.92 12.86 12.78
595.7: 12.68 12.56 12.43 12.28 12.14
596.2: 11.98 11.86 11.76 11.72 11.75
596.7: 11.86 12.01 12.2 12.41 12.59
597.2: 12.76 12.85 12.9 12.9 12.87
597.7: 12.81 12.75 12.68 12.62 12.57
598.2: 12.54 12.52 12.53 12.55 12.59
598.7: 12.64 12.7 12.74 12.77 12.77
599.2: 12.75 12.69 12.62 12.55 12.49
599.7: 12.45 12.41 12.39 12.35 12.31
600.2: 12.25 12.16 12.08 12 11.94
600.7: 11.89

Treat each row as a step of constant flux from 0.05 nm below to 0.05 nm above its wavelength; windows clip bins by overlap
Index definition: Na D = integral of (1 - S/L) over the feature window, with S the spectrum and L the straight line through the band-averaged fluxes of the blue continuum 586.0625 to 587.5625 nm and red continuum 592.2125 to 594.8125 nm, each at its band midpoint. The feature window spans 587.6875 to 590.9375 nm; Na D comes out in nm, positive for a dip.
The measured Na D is 0.27 nm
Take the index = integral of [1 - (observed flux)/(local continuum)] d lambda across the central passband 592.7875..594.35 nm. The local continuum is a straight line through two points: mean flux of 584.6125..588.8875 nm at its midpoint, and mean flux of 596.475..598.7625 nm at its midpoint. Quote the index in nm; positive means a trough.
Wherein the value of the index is 0.061 nm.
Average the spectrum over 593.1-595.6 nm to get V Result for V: 12.3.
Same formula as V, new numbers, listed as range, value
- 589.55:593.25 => 12.2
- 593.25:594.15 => 12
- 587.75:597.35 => 12.2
